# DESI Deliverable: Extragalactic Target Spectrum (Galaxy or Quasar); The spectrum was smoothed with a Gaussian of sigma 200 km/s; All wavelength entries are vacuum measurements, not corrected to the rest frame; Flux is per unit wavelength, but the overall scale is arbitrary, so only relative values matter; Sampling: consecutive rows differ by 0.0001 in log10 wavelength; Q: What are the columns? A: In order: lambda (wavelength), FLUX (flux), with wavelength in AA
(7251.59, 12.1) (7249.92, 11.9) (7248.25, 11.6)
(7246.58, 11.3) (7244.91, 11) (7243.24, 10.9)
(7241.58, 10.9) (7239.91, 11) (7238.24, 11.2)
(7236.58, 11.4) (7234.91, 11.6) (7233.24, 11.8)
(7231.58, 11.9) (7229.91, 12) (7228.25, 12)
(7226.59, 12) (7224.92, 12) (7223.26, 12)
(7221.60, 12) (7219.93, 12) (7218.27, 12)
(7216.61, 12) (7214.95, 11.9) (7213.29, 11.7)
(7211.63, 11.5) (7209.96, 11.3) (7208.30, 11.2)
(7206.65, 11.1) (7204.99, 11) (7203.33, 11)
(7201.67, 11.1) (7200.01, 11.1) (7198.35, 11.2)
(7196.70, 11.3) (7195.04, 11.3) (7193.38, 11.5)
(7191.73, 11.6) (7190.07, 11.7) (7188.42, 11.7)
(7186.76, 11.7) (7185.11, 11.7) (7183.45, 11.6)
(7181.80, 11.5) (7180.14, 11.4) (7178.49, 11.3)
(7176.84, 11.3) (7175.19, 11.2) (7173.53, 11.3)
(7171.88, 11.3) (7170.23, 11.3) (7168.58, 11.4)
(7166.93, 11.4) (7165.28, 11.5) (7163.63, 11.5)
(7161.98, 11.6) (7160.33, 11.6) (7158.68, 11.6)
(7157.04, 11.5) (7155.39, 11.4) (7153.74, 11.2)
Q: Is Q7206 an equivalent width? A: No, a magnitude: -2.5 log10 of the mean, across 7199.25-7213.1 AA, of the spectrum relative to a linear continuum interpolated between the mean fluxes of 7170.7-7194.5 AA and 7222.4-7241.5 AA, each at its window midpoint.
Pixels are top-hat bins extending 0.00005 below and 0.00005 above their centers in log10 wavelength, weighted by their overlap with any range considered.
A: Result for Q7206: 0.04 mag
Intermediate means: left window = 11.5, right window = 11.7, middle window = 11.2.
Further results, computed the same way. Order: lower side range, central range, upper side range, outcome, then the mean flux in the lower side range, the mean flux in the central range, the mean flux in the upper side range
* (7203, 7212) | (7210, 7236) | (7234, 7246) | -0.07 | 11.2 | 11.9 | 11.1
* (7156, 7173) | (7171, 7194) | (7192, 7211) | -0.01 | 11.5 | 11.5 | 11.2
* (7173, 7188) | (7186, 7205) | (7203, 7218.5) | 0.01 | 11.4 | 11.4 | 11.5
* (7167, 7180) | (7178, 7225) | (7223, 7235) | 0.01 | 11.3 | 11.5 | 11.9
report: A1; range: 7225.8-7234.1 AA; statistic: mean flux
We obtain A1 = 11.9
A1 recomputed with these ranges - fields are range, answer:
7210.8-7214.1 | 11.6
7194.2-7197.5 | 11.3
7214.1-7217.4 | 12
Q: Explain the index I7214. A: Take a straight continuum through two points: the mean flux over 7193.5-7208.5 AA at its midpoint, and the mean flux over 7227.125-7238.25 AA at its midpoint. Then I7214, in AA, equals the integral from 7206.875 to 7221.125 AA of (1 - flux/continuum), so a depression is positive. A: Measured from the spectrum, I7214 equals -0.35 AA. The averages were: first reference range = 11.2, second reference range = 11.8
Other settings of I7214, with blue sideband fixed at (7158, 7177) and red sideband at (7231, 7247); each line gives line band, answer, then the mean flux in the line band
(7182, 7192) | -0.2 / 11.7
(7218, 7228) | -0.6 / 12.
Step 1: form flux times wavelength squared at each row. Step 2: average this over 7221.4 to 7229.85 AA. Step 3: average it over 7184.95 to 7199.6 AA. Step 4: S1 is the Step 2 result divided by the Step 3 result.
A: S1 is 1.05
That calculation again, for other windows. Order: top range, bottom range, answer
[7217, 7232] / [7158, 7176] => 1.07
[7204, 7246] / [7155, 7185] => 1.03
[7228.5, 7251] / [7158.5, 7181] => 1.02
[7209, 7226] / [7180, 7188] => 1.03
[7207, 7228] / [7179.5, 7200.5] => 1.03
